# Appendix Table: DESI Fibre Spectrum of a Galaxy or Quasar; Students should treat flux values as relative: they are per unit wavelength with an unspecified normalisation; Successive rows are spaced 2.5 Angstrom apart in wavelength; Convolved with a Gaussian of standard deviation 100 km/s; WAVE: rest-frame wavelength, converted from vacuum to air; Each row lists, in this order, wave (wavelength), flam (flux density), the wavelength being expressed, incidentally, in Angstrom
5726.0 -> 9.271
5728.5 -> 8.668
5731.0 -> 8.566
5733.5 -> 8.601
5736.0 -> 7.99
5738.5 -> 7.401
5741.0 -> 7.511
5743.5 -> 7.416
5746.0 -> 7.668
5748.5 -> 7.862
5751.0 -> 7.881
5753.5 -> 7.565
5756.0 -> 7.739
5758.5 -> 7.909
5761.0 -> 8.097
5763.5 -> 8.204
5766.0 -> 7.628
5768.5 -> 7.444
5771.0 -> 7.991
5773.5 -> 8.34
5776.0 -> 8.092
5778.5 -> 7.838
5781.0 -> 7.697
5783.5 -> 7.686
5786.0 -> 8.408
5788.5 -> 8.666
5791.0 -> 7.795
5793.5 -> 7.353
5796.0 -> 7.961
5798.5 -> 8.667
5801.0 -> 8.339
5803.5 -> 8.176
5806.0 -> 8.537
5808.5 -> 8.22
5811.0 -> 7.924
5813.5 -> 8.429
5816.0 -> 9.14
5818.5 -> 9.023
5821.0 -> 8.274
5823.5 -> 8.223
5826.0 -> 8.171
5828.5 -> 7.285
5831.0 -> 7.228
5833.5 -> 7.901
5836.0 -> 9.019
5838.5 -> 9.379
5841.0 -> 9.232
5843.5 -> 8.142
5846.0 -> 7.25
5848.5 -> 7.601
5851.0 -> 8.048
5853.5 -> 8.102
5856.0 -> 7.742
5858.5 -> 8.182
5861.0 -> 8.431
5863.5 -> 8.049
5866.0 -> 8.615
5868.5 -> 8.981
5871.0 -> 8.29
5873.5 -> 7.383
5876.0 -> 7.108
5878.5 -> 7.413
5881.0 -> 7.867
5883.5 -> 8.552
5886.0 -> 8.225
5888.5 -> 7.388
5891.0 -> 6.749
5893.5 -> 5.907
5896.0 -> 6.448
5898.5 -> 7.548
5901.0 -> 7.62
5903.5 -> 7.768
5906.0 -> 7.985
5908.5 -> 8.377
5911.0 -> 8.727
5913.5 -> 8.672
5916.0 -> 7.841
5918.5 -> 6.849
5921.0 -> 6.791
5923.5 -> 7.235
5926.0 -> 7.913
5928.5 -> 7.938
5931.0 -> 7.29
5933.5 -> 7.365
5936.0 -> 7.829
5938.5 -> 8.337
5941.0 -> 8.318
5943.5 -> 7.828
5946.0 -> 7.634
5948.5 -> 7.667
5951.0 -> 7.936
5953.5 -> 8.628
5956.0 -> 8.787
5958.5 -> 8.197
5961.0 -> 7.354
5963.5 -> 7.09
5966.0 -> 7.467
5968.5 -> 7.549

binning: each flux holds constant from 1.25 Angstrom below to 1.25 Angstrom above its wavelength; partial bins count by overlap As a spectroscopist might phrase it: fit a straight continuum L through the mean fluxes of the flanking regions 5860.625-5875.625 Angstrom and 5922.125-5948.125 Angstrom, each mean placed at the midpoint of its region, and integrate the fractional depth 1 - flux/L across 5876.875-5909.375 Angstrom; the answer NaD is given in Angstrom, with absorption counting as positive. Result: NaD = 2.15 Angstrom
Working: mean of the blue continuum 8.21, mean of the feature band 7.51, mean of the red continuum 7.76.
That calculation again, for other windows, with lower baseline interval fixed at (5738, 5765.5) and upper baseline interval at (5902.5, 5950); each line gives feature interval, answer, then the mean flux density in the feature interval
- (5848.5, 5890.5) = -1.1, 7.99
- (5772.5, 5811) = -1.7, 8.11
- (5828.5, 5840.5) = -0.8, 8.32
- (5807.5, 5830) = -1.5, 8.29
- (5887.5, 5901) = 1.6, 6.87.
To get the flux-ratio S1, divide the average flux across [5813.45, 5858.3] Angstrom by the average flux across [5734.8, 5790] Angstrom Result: 1.05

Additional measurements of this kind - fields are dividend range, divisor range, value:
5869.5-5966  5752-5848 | 0.95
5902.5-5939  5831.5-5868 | 0.94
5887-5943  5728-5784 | 0.96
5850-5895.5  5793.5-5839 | 0.94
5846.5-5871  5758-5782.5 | 1.03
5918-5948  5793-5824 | 0.91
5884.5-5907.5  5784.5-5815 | 0.89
